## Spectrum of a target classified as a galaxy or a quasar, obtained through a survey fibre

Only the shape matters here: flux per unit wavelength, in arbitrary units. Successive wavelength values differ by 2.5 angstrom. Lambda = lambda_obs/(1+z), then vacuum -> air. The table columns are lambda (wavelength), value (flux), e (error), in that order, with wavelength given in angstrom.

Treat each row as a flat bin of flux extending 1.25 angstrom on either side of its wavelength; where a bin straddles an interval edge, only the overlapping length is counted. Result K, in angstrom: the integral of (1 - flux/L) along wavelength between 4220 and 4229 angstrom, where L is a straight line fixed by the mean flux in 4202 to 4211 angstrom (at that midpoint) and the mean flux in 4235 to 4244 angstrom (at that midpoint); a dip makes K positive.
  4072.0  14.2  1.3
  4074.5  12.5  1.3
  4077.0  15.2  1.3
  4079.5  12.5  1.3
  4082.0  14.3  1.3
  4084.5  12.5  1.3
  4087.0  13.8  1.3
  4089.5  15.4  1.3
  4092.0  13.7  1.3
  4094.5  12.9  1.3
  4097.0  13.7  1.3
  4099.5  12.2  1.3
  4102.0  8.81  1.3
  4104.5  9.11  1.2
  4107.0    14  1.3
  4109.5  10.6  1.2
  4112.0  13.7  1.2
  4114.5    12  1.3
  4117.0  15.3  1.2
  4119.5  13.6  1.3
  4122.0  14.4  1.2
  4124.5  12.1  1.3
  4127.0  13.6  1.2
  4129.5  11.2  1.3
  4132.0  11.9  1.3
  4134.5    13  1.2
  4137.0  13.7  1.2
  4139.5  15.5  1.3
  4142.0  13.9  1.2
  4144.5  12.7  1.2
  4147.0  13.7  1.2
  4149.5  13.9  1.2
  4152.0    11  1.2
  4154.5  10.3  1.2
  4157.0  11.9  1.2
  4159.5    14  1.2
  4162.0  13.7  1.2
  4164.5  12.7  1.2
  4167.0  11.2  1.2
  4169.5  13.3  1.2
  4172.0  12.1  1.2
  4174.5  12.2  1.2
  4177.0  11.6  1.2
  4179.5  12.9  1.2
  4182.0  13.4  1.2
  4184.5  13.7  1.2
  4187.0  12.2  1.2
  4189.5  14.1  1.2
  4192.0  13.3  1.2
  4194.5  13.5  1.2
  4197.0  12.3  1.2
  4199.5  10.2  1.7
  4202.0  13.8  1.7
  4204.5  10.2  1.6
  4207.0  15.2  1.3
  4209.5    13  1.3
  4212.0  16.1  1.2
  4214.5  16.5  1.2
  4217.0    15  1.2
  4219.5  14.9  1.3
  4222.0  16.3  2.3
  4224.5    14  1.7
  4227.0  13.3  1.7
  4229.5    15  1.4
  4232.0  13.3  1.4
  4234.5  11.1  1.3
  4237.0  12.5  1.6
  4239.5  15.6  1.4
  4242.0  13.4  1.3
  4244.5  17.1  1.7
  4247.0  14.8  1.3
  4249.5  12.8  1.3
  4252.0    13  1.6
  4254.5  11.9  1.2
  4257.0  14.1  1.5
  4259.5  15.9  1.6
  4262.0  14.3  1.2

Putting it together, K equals -0.7 angstrom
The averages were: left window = 13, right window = 13.9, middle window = 14.6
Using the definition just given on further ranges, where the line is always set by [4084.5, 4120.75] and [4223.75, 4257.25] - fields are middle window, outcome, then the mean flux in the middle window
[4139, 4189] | 1.5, 12.8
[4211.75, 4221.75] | -1.6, 15.6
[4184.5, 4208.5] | 1.1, 12.8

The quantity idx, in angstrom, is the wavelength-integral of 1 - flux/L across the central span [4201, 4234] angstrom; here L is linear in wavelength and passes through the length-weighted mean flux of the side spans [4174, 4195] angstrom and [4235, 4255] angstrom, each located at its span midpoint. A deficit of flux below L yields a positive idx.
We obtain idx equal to -2.0 angstrom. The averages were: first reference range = 13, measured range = 14.3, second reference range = 13.9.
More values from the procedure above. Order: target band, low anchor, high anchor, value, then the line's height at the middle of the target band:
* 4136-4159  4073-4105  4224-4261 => 0.50 angstrom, 13.3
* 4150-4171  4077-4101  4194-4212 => 1.19 angstrom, 13.1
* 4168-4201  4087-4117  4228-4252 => 1.69 angstrom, 13.4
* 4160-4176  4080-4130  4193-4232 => 1.07 angstrom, 13.5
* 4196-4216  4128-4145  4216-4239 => 0.50 angstrom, 13.8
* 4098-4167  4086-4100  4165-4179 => 1.28 angstrom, 12.9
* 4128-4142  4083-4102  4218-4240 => 0.28 angstrom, 13.4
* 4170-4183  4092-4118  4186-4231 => 0.86 angstrom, 13.4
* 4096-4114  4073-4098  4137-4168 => 2.31 angstrom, 13.4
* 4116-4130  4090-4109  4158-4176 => -1.26 angstrom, 12.3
